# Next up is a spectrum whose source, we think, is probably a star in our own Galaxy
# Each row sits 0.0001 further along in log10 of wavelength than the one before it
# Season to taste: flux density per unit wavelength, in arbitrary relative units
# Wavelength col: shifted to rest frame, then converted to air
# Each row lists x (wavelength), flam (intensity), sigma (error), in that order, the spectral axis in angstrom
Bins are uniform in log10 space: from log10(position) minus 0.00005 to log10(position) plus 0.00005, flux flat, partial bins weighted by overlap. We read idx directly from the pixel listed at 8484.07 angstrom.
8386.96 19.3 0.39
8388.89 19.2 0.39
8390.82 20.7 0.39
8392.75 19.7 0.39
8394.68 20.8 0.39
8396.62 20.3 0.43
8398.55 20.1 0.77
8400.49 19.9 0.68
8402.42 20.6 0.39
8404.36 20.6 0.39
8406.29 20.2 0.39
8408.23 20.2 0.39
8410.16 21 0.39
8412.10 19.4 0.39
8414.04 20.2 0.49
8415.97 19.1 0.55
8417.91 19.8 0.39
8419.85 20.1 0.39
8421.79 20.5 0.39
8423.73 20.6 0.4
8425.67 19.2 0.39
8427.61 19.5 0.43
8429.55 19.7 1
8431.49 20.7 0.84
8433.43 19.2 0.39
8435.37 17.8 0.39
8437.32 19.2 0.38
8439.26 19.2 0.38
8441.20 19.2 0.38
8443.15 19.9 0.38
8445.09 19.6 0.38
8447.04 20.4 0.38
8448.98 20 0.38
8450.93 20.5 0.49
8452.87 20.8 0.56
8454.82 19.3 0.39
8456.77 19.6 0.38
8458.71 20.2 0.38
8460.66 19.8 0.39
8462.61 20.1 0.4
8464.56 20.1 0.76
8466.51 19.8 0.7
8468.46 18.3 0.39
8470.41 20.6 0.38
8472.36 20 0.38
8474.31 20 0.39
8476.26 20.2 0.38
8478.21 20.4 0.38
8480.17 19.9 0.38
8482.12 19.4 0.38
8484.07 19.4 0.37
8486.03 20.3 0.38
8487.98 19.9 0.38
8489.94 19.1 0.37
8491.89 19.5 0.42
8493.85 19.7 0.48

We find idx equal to 19.4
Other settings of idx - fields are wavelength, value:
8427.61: 19.5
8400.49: 19.9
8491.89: 19.5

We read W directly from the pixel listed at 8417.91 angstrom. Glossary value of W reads 19.8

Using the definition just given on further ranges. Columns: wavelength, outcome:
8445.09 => 19.6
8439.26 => 19.2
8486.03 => 20.3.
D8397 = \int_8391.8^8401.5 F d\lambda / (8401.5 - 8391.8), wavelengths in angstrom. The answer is 20.2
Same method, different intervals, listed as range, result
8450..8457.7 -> 20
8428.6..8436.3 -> 19.4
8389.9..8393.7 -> 20.2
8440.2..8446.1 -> 19.6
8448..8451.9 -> 20.3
